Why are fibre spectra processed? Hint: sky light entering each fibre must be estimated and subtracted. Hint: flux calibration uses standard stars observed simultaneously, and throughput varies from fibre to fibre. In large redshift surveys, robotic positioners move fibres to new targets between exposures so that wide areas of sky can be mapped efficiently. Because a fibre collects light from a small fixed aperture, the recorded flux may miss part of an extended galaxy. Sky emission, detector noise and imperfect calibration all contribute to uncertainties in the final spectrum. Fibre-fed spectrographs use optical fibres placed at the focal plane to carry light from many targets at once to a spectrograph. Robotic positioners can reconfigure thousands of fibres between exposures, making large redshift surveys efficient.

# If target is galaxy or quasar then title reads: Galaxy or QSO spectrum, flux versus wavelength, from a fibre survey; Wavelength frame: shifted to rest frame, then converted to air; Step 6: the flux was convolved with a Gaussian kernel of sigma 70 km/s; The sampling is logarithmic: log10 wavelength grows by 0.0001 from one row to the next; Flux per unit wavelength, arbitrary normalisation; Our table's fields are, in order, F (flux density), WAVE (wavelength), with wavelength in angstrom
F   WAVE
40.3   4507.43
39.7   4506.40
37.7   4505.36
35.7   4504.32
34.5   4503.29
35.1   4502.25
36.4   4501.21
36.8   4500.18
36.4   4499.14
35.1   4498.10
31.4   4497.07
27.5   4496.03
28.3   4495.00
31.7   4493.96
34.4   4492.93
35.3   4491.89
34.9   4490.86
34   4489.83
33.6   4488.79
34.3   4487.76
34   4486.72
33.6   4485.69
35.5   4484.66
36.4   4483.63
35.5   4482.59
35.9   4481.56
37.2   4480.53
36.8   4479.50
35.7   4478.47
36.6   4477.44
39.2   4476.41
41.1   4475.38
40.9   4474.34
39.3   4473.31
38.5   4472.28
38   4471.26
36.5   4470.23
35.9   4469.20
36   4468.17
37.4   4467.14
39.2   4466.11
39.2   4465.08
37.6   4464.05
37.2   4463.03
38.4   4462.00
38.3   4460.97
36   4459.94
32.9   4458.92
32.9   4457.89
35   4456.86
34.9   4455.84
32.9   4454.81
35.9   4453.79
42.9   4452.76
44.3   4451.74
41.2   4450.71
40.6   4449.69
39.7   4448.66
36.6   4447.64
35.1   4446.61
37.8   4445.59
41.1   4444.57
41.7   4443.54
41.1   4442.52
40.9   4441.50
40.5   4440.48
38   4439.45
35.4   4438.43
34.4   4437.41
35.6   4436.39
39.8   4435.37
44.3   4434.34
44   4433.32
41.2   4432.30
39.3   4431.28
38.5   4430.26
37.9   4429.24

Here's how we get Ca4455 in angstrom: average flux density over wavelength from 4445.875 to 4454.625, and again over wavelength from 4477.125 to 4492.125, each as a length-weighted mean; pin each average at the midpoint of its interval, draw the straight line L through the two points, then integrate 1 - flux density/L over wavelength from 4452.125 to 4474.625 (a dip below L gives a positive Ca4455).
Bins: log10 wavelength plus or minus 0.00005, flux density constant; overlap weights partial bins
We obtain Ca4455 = 0.37 angstrom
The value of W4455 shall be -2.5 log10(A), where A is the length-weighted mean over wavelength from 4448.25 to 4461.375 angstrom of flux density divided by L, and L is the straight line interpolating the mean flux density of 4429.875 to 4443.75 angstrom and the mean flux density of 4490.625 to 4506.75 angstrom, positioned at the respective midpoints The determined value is 0.02 mag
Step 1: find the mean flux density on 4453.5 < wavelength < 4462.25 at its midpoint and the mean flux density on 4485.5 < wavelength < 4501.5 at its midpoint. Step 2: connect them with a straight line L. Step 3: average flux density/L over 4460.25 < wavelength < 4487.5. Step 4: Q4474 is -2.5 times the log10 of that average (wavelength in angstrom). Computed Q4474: -0.085 mag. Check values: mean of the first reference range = 35.1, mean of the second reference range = 33.6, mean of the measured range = 37.3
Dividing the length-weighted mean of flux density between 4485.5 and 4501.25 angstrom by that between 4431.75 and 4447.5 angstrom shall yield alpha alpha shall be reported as 0.9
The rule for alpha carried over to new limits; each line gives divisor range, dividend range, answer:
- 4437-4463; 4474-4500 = 0.92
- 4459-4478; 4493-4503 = 0.88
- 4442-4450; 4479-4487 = 0.91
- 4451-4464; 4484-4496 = 0.90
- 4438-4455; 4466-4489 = 0.94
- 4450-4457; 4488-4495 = 0.87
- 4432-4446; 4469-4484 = 0.95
